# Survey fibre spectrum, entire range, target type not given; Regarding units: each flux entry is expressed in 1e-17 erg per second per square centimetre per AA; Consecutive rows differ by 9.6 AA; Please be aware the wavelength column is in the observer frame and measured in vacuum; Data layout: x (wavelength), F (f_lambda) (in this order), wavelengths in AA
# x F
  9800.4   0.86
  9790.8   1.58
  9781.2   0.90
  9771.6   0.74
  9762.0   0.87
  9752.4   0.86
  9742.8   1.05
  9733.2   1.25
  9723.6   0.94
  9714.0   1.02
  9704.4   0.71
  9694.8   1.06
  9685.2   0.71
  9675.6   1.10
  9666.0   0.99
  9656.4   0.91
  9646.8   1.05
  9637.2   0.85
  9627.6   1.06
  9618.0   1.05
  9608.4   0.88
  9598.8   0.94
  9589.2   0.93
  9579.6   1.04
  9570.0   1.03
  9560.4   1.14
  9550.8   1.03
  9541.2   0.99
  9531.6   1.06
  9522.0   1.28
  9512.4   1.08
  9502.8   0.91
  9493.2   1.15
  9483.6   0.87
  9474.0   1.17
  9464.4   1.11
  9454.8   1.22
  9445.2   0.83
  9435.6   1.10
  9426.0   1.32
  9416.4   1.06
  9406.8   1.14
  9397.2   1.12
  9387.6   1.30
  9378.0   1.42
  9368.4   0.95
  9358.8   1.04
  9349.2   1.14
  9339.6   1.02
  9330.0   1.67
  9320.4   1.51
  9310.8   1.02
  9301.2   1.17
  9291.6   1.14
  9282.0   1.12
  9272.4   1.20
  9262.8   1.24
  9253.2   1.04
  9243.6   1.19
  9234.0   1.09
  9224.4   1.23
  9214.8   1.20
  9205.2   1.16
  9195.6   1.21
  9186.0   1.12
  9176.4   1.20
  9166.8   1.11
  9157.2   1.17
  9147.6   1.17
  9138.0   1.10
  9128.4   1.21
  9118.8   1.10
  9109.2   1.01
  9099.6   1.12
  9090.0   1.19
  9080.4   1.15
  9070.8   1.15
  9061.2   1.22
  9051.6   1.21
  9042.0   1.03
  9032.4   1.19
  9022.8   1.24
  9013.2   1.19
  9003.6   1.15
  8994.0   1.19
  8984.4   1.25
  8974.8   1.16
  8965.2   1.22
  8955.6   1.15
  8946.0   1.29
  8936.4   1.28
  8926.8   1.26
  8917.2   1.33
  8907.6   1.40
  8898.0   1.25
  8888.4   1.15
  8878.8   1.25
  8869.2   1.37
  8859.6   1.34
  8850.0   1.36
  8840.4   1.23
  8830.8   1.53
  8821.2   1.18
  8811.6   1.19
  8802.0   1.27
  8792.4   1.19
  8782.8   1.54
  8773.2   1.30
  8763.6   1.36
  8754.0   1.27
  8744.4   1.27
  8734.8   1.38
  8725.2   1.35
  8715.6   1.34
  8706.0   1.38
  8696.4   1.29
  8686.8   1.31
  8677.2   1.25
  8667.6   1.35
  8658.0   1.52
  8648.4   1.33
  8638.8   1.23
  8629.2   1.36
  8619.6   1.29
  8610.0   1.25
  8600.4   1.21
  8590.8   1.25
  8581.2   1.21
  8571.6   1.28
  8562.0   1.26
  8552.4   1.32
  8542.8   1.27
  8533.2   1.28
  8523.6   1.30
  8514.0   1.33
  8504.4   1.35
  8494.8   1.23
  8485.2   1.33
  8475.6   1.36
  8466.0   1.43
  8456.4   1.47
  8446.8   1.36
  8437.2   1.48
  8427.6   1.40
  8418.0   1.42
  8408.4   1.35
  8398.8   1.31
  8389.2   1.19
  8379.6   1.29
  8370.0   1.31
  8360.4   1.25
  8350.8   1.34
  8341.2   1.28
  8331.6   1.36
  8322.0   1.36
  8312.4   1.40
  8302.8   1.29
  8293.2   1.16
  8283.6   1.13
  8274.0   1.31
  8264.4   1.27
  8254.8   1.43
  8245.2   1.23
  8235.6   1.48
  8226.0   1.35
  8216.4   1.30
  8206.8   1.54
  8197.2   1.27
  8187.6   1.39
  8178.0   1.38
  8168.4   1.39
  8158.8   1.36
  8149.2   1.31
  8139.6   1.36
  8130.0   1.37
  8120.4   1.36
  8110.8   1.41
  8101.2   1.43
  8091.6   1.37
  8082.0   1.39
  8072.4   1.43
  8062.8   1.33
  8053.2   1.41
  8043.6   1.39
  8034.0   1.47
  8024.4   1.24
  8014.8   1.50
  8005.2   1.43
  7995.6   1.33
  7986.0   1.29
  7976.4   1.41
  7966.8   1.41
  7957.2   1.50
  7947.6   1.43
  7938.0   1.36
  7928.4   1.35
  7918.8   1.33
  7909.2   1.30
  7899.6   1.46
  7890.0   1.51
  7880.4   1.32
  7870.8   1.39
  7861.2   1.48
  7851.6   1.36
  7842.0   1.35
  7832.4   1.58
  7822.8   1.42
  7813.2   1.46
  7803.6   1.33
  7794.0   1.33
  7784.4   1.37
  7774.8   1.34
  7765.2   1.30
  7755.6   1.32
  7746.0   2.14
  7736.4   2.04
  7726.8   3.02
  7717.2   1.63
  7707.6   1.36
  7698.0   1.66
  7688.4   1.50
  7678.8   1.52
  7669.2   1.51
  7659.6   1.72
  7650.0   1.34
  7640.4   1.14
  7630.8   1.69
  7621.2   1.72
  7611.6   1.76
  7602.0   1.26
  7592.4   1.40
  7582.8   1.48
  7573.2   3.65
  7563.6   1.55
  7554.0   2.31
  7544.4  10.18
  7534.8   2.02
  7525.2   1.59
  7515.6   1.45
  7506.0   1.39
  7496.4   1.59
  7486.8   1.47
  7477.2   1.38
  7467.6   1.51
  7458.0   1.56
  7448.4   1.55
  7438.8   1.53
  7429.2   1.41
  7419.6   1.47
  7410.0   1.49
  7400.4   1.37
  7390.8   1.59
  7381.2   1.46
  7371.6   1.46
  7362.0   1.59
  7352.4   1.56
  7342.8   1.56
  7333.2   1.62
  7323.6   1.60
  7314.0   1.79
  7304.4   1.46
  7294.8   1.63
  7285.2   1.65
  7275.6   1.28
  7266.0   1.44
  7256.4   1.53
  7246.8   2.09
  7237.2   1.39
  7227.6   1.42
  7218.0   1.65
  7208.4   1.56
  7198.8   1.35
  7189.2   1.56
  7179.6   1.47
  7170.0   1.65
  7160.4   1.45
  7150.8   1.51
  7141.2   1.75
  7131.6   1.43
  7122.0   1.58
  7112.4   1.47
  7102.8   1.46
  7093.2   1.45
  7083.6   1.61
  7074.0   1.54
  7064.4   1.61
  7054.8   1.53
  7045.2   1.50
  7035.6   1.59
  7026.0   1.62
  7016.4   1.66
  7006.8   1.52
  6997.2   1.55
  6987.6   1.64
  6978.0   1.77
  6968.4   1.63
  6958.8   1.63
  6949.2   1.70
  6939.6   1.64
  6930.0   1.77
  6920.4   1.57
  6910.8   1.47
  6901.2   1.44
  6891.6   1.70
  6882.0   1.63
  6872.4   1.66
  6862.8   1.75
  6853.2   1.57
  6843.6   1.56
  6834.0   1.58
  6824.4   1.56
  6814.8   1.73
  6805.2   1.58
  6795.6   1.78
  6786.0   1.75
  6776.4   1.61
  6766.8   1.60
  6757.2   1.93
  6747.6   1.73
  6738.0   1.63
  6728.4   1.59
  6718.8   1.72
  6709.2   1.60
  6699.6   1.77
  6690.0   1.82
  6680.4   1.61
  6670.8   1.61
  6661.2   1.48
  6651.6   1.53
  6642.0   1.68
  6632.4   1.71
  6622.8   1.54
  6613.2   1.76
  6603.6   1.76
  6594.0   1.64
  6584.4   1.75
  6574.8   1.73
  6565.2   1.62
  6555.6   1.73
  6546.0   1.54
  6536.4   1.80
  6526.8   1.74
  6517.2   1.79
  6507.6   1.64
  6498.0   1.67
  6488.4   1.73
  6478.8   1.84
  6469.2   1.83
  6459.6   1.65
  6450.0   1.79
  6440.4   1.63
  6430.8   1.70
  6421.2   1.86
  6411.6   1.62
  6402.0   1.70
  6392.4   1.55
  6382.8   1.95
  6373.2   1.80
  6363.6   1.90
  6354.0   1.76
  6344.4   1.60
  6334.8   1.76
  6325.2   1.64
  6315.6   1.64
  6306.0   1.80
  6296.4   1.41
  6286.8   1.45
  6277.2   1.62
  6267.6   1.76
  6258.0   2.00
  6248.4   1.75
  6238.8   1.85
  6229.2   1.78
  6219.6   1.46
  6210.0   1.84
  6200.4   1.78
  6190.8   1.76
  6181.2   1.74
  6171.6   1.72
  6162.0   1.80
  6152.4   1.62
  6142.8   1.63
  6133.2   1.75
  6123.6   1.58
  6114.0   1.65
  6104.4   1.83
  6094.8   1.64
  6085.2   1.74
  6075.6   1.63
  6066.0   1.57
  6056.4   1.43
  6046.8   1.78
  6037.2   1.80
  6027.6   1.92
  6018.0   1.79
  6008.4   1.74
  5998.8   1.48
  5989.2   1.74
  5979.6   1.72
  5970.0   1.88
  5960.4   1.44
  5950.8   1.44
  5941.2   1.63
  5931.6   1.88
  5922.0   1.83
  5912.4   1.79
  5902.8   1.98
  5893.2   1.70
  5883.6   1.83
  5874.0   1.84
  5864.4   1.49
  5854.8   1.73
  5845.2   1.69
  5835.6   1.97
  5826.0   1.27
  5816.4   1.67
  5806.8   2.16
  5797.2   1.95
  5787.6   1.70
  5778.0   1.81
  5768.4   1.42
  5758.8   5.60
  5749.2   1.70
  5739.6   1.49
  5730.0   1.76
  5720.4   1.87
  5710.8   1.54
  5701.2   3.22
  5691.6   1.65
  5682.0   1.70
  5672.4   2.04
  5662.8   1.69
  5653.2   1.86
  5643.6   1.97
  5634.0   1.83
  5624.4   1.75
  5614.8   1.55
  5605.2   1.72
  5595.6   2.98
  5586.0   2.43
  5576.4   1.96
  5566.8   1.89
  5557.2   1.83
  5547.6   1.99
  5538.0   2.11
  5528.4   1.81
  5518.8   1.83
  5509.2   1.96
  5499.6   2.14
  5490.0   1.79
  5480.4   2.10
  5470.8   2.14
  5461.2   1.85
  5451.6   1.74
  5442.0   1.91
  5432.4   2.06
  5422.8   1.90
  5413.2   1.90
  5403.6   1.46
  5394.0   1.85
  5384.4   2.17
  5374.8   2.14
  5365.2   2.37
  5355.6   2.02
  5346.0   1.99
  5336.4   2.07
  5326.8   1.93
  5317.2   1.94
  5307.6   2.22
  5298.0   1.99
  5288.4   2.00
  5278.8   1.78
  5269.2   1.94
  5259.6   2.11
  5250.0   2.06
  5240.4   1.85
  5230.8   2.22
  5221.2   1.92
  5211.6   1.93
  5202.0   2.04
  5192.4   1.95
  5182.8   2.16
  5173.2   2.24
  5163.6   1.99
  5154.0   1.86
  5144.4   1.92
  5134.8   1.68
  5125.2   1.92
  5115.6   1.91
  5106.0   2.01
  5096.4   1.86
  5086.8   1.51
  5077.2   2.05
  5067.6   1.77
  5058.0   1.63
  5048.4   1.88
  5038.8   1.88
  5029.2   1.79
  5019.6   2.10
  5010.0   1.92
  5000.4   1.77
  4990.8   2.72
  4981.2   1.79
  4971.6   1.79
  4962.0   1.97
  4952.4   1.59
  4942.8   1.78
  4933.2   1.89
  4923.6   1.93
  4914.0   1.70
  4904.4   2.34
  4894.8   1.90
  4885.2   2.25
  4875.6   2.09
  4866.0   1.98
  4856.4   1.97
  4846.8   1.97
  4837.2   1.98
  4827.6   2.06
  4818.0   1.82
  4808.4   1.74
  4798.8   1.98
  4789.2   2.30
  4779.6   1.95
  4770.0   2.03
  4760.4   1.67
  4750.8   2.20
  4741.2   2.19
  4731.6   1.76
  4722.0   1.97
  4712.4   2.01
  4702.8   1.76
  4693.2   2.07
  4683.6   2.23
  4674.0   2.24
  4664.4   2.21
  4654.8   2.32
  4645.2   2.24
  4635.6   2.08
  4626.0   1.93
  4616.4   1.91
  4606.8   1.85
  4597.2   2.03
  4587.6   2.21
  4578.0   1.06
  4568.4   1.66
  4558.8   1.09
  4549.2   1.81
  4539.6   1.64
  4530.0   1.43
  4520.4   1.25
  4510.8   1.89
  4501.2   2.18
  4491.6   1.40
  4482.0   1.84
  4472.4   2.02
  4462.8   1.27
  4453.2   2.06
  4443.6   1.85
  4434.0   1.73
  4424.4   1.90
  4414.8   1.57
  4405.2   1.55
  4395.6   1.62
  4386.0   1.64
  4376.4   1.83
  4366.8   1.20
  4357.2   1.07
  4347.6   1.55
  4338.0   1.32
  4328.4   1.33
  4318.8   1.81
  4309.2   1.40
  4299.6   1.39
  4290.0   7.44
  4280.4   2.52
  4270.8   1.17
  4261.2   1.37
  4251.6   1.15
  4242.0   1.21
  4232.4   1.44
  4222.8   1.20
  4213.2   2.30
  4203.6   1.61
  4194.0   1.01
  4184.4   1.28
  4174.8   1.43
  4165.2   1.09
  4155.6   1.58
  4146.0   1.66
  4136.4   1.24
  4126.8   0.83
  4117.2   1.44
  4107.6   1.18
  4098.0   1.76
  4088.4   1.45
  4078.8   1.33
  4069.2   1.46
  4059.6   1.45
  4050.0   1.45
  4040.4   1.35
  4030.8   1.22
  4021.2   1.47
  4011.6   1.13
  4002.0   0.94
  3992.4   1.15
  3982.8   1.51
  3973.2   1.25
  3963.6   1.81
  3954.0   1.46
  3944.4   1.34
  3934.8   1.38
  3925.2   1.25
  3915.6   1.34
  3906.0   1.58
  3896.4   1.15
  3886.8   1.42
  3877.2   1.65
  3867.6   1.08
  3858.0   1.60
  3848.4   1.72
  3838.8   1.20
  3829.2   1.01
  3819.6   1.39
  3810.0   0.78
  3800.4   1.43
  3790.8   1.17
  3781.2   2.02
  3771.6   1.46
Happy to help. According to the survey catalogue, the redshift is 0.15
